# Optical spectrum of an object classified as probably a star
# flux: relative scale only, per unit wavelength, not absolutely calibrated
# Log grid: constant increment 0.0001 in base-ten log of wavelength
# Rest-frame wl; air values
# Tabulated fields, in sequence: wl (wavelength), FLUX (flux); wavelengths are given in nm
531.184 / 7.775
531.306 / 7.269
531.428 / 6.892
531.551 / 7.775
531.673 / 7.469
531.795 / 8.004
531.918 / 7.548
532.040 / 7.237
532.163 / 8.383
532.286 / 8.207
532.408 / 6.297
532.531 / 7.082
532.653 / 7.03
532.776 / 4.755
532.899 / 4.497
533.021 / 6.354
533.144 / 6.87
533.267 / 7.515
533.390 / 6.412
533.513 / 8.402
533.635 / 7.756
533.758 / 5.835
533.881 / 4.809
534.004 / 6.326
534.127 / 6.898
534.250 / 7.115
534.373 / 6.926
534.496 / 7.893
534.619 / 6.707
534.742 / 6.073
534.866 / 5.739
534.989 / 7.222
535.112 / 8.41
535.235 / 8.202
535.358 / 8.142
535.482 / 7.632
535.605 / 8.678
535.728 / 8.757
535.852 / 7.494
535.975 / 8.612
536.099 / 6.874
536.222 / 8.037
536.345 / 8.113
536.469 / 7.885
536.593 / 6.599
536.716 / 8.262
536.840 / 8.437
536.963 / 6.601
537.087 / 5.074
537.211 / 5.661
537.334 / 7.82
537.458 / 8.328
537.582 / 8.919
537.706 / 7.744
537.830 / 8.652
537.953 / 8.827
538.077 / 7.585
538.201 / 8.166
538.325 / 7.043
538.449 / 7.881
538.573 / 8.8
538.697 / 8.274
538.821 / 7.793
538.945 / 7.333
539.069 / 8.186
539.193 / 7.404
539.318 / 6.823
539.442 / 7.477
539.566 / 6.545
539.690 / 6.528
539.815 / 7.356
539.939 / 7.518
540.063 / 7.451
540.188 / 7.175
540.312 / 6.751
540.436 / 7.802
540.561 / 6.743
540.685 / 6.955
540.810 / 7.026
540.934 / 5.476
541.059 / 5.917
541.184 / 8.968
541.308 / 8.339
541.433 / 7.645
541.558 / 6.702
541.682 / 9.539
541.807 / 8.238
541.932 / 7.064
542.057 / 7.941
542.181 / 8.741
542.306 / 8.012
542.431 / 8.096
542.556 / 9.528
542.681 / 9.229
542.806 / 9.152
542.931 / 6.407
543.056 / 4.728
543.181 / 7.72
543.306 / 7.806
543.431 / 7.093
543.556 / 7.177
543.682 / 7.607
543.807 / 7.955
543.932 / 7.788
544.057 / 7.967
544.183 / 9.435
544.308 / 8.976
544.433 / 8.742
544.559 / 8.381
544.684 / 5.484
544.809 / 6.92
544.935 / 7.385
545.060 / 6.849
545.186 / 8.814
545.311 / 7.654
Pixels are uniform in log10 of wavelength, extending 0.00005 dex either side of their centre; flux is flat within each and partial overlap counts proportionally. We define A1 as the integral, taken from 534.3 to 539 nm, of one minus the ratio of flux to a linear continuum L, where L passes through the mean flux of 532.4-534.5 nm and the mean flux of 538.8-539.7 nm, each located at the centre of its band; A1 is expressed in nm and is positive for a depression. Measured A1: -0.47 nm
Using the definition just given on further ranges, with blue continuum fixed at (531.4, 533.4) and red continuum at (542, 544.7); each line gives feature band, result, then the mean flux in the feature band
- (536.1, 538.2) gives -0.072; 7.65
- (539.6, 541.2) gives 0.146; 6.98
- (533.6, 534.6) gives 0.064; 6.67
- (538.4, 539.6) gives -0.018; 7.67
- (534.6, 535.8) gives -0.060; 7.58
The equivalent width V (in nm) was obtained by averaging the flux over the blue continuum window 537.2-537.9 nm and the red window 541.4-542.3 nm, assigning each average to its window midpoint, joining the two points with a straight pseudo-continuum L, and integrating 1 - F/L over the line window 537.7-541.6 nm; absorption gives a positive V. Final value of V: 0.269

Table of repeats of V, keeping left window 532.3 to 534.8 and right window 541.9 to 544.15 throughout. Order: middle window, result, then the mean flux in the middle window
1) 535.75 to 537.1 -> -0.12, 7.58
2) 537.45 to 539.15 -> -0.21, 8.1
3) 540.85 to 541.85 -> 0.00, 7.58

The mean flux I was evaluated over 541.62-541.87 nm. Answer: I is 8.88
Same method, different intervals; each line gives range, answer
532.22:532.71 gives 7.17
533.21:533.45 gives 6.95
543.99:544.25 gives 8.69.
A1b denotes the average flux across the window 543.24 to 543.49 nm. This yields 7.46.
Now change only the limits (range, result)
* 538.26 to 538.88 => 7.96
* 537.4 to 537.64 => 8.62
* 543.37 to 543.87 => 7.46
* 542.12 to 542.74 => 8.71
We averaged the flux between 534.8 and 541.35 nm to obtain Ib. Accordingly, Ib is 7.54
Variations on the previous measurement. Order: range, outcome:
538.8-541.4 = 7.21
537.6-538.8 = 8.13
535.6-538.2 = 7.75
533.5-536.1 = 7.29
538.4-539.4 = 7.8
